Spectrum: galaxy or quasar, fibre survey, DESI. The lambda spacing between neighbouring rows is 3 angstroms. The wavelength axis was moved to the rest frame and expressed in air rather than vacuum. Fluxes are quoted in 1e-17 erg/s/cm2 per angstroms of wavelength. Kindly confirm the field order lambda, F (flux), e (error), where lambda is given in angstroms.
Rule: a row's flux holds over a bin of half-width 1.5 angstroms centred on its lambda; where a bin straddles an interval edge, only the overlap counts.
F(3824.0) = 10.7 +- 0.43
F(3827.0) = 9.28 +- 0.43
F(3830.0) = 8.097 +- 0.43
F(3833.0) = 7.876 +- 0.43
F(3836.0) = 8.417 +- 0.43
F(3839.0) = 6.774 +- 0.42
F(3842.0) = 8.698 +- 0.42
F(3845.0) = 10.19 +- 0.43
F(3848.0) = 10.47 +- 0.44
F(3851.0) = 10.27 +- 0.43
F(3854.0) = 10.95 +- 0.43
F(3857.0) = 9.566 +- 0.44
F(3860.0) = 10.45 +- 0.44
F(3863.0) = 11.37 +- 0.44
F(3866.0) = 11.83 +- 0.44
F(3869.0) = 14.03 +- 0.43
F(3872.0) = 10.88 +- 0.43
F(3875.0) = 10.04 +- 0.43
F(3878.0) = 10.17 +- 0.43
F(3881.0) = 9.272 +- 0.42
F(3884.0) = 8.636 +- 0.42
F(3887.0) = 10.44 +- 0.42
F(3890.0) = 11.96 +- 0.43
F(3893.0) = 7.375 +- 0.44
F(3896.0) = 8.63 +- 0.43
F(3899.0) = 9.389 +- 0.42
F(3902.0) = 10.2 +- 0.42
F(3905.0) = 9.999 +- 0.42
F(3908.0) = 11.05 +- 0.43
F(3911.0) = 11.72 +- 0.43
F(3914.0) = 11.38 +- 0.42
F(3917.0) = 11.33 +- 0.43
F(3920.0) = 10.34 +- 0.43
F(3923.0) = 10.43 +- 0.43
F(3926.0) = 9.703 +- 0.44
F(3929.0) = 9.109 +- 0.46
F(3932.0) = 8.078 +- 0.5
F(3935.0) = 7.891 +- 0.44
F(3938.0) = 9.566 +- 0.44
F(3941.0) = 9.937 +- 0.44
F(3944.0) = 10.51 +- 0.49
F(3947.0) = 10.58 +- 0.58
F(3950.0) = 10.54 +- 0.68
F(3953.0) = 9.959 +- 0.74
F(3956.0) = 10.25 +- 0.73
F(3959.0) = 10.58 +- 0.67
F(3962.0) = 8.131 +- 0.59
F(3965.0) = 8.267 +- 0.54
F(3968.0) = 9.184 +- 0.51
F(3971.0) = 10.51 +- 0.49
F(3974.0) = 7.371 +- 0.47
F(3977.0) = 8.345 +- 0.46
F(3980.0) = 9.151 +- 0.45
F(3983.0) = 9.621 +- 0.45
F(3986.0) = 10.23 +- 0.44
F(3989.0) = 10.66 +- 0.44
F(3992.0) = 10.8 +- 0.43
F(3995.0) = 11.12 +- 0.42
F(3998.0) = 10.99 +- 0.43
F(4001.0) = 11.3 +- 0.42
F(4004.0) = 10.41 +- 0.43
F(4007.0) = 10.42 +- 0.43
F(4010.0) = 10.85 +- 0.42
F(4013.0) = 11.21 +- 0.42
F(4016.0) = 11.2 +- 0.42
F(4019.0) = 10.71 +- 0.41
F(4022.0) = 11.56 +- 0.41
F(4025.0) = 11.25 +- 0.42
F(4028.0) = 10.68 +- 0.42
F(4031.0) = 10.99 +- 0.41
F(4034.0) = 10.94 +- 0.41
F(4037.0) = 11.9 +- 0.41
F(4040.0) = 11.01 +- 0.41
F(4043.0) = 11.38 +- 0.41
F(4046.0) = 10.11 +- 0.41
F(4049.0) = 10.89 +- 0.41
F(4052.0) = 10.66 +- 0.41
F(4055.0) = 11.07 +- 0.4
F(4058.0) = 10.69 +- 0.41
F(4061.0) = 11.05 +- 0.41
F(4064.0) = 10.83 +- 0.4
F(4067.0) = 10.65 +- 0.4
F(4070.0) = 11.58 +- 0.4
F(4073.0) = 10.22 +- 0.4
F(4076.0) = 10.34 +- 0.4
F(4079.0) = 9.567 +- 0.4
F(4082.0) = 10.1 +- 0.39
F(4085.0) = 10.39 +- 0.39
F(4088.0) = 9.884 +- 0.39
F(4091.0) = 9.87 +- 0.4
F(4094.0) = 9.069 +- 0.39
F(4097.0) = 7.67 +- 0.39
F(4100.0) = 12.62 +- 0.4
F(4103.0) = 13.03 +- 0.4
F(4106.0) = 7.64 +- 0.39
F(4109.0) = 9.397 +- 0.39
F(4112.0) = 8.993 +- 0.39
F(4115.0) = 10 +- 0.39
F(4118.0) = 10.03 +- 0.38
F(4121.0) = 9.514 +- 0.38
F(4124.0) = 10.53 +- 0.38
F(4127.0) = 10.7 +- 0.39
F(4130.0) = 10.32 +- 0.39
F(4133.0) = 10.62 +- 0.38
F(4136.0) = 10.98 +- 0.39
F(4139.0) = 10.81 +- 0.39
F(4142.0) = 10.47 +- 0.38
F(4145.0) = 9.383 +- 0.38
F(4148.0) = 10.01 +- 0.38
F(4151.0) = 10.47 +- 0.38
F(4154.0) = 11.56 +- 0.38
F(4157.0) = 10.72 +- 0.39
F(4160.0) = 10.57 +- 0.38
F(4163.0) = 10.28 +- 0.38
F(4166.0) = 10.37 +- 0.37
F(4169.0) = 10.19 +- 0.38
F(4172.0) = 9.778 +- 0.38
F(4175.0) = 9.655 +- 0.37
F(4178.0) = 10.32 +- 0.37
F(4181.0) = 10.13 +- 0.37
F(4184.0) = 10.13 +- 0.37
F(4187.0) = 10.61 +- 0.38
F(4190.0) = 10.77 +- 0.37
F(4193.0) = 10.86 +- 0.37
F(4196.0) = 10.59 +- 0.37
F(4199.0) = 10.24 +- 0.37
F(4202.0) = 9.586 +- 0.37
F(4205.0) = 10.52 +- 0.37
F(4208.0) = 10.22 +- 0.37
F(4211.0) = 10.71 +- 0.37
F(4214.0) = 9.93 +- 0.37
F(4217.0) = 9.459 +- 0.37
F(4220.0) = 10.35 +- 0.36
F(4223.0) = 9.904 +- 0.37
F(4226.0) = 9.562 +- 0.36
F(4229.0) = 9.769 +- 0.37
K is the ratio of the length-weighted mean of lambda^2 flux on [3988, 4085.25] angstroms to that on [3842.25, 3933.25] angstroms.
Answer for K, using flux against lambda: 1.1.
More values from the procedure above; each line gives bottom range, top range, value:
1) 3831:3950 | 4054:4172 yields 1.15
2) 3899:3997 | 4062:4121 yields 1.10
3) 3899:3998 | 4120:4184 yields 1.16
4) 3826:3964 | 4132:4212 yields 1.20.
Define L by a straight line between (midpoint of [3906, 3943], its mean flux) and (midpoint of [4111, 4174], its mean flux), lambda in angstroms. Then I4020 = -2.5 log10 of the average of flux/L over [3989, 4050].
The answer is -0.08 mag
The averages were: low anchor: 10.1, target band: 11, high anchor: 10.3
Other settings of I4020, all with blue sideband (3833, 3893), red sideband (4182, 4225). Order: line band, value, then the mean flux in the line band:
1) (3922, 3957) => 0.049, 9.69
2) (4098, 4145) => -0.009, 10.3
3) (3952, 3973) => 0.073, 9.49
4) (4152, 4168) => -0.045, 10.7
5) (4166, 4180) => 0.024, 10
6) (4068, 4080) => -0.028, 10.5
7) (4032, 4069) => -0.077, 10.9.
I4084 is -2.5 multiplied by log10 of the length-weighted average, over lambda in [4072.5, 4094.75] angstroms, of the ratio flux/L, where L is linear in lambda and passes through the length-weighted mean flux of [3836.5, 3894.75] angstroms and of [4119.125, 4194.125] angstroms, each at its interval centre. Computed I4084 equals 0.04 mag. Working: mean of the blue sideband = 10.1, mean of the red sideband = 10.4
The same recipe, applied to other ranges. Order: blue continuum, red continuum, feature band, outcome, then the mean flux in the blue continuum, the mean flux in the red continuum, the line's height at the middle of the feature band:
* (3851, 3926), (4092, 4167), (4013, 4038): -0.08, 10.5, 10.2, 10.3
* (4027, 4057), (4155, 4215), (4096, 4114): 0.08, 11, 10.3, 10.7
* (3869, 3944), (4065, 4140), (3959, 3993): 0.08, 9.99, 10.2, 10.1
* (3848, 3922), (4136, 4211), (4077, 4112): 0.05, 10.5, 10.4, 10.4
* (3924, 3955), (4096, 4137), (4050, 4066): -0.09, 9.61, 10.2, 9.98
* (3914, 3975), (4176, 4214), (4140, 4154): 0.00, 9.68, 10.4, 10.2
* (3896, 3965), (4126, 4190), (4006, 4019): -0.08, 9.96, 10.4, 10.1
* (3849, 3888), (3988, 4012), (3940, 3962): 0.06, 10.6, 10.8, 10.7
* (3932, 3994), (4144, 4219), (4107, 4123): 0.06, 9.58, 10.3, 10.1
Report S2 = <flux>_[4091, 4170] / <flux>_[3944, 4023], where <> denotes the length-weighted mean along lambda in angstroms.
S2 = 1.01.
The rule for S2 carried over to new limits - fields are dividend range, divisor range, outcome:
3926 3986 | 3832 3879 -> 0.92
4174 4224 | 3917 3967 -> 1.06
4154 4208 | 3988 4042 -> 0.94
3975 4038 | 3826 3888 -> 1.08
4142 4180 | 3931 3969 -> 1.08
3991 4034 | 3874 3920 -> 1.08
